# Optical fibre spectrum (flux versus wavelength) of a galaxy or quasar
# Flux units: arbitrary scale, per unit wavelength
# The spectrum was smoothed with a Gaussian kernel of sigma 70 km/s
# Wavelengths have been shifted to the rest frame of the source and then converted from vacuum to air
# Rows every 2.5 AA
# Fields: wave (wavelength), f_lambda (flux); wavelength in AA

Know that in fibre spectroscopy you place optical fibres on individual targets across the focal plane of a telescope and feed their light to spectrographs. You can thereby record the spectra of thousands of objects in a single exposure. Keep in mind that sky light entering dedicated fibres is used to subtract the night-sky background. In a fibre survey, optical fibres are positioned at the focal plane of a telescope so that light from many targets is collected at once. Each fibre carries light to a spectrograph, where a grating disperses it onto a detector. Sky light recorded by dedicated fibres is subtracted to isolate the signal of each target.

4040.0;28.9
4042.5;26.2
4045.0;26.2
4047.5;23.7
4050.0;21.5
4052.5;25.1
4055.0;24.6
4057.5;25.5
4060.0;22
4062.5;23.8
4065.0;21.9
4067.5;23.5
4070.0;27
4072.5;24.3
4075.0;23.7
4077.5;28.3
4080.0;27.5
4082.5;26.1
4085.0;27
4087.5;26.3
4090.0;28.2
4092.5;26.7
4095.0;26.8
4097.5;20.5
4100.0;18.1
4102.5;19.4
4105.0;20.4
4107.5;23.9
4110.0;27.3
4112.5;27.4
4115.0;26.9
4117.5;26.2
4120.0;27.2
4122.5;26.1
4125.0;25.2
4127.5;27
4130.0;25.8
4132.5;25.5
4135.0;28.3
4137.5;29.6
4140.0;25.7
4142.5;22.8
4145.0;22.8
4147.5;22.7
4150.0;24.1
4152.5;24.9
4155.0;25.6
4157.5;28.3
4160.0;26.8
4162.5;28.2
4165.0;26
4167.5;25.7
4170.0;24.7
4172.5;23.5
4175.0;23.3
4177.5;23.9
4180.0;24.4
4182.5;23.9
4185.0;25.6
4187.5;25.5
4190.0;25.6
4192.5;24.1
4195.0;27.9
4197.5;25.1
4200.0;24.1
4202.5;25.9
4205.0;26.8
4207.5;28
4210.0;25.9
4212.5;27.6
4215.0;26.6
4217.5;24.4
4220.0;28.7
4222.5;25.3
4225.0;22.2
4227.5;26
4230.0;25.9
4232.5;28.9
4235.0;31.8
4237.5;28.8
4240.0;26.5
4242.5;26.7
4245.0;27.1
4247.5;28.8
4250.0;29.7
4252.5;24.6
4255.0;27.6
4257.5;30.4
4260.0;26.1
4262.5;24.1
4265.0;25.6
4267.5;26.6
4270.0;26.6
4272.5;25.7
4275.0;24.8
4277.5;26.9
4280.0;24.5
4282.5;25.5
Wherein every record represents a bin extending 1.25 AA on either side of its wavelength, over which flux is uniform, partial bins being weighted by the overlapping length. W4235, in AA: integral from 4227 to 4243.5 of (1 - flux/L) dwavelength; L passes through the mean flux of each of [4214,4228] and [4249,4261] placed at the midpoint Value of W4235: -0.9 AA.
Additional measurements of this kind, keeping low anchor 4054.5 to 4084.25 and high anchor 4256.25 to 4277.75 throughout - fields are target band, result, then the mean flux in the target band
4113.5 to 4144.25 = -1.2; 26.3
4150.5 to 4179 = 0.1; 25.5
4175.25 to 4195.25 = 0.6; 24.9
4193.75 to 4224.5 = -0.5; 26.3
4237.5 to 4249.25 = -0.6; 27.5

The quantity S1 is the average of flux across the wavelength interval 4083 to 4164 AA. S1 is 25.4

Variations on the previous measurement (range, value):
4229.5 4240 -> 28.8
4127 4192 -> 25.4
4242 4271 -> 27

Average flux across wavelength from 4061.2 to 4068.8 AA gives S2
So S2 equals 23.1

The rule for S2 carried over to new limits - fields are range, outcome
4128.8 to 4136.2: 26.5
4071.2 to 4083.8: 26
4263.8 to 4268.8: 26.1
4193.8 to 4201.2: 25.7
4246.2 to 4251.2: 29.2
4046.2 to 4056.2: 23.7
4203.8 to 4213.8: 27.1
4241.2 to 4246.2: 26.9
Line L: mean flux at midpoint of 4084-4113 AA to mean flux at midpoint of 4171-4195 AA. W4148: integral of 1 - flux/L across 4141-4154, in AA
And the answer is 0.5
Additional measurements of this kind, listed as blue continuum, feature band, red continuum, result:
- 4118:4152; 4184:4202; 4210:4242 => 0.7 AA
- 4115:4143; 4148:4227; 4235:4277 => 3.4 AA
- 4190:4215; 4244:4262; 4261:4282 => -1.3 AA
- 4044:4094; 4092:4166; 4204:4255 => 1.9 AA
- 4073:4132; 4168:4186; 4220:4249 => 1.5 AA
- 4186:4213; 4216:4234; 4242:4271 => 0.3 AA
